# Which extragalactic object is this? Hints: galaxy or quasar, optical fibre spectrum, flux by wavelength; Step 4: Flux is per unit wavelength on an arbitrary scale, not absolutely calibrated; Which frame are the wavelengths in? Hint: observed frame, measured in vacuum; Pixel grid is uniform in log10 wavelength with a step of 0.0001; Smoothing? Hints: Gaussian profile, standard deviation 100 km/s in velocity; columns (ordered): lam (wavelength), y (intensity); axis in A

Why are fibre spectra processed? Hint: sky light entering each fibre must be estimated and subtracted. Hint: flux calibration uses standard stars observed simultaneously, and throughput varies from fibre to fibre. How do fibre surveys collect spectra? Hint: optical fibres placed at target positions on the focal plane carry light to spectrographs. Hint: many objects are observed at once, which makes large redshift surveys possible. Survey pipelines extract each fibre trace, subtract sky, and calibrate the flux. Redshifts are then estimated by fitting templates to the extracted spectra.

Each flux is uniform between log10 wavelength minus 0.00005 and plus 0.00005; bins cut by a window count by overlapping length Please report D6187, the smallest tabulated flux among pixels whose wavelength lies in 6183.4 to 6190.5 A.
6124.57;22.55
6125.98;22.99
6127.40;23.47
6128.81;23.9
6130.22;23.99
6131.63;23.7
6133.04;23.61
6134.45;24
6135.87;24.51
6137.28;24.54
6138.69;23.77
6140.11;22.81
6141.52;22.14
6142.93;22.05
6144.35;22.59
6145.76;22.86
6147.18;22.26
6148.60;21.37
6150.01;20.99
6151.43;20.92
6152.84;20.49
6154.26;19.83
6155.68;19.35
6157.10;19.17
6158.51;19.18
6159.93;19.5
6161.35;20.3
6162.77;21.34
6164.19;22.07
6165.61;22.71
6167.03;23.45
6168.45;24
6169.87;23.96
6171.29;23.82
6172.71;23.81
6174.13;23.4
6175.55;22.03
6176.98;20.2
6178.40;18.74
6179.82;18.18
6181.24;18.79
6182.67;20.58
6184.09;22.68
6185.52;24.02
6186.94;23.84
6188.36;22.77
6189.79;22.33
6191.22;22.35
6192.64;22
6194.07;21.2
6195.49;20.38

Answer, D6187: 22.33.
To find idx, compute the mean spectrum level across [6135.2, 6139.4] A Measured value 24.3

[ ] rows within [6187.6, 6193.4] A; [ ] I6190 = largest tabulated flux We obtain 22.77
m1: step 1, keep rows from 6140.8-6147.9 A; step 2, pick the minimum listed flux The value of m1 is 22.05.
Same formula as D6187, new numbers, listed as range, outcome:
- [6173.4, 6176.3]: 22.03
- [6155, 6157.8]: 19.17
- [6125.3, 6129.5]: 22.99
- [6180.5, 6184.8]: 18.79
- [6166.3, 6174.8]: 23.4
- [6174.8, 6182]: 18.18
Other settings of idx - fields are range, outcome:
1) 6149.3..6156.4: 20.3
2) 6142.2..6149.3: 22.2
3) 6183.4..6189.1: 23.3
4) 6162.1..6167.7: 22.4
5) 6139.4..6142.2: 22.5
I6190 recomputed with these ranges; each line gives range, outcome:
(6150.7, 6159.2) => 20.92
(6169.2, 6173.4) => 23.96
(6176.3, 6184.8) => 22.68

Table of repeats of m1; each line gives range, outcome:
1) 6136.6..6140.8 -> 22.81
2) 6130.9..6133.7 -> 23.61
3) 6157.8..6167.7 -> 19.18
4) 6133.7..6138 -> 24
